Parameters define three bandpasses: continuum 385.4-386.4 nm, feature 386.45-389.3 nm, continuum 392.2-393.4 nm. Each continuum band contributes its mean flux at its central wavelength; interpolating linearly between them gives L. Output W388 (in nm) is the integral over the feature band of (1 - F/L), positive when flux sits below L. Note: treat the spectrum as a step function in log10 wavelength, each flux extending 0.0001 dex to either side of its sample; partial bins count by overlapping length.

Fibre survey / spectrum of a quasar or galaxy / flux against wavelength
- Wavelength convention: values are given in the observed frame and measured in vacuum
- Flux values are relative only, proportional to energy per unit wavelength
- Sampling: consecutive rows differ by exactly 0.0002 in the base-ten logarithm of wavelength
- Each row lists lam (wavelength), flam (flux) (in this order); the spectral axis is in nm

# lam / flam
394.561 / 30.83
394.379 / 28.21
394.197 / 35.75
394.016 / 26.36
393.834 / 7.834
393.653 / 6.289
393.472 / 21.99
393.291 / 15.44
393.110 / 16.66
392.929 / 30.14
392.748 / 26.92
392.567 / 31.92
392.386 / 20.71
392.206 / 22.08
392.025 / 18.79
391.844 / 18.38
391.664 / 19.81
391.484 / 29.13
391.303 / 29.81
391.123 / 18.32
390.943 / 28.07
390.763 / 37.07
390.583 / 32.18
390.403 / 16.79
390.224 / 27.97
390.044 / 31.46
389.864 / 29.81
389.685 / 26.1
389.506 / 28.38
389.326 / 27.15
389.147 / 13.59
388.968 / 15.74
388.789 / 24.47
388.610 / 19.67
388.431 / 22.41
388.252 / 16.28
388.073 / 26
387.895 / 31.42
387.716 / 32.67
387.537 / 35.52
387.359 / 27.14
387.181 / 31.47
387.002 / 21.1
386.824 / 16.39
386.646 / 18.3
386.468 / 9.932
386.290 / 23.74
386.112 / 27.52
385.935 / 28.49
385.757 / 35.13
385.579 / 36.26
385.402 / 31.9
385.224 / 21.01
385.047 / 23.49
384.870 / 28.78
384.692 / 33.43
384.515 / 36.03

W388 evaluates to 0.514 nm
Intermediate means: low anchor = 30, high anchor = 23.5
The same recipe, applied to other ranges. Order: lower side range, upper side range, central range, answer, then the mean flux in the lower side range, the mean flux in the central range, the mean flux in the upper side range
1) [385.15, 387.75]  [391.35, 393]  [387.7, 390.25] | 0.084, 26.3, 24.6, 24.3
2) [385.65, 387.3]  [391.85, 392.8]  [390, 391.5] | -0.265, 23.8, 27.7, 23.4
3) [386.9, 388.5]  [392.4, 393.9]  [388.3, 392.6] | -0.202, 27.1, 24.4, 19.9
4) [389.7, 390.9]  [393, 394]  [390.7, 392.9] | -0.297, 29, 25.1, 14.9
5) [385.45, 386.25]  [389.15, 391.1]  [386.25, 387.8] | 0.317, 31.4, 24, 27.5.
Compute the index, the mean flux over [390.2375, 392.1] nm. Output 25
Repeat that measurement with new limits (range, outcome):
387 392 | 25.6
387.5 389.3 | 23.5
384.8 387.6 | 25.9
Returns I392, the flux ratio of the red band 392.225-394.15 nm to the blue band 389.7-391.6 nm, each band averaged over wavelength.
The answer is 0.75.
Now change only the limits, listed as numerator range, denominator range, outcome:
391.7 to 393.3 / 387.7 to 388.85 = 0.93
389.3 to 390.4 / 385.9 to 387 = 1.36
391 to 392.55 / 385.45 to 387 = 0.93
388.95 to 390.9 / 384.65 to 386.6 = 0.98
